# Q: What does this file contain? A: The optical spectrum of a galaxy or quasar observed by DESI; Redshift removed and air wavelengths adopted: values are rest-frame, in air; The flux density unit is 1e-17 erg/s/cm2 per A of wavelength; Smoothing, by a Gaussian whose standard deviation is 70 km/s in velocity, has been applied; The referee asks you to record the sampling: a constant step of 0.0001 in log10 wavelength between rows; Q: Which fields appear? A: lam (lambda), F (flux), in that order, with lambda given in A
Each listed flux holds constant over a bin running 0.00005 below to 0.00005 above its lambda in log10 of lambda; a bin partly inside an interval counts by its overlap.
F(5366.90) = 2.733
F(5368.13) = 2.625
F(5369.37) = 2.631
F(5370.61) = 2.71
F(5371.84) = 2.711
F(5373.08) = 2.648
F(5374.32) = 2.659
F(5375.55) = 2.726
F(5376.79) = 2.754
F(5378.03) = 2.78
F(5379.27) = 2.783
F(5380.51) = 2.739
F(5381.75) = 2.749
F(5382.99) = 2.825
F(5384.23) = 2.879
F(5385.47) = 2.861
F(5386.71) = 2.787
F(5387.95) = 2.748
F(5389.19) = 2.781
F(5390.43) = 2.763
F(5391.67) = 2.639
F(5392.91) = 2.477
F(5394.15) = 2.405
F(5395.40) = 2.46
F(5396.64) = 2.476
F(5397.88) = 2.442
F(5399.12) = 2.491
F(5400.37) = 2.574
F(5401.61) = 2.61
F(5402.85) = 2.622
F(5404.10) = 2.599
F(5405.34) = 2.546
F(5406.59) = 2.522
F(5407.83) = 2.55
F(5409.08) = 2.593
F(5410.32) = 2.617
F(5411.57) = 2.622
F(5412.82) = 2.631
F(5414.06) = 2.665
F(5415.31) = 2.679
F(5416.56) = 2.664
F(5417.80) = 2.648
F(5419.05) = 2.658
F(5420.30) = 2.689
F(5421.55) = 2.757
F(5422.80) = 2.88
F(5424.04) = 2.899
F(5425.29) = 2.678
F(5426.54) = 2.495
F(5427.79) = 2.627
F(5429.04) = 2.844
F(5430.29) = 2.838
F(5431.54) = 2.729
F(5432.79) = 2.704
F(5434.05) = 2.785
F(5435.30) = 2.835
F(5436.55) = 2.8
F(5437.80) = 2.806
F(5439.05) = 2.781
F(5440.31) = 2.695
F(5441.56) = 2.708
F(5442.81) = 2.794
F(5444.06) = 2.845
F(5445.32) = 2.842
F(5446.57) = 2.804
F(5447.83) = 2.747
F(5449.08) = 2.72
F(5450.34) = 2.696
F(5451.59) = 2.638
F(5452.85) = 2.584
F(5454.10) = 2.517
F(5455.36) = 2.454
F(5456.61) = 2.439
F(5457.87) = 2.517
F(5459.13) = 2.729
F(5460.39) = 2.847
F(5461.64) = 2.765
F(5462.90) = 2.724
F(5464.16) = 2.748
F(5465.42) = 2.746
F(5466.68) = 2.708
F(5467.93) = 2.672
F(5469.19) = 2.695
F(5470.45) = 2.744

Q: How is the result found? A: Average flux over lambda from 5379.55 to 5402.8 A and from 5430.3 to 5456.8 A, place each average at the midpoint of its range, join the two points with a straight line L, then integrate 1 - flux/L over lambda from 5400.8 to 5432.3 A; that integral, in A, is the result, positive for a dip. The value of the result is 0.21 A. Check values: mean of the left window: 2.65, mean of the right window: 2.72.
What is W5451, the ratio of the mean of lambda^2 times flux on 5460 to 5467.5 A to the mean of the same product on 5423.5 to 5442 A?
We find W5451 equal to 1.01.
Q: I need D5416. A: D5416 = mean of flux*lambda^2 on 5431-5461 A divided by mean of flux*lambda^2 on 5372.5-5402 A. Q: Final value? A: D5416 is 1.04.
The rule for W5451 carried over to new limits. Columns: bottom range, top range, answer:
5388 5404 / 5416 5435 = 1.07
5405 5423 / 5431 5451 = 1.06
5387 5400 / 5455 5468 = 1.07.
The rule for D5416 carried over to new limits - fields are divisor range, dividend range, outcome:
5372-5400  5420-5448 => 1.05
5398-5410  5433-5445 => 1.10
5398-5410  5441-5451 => 1.10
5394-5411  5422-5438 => 1.10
